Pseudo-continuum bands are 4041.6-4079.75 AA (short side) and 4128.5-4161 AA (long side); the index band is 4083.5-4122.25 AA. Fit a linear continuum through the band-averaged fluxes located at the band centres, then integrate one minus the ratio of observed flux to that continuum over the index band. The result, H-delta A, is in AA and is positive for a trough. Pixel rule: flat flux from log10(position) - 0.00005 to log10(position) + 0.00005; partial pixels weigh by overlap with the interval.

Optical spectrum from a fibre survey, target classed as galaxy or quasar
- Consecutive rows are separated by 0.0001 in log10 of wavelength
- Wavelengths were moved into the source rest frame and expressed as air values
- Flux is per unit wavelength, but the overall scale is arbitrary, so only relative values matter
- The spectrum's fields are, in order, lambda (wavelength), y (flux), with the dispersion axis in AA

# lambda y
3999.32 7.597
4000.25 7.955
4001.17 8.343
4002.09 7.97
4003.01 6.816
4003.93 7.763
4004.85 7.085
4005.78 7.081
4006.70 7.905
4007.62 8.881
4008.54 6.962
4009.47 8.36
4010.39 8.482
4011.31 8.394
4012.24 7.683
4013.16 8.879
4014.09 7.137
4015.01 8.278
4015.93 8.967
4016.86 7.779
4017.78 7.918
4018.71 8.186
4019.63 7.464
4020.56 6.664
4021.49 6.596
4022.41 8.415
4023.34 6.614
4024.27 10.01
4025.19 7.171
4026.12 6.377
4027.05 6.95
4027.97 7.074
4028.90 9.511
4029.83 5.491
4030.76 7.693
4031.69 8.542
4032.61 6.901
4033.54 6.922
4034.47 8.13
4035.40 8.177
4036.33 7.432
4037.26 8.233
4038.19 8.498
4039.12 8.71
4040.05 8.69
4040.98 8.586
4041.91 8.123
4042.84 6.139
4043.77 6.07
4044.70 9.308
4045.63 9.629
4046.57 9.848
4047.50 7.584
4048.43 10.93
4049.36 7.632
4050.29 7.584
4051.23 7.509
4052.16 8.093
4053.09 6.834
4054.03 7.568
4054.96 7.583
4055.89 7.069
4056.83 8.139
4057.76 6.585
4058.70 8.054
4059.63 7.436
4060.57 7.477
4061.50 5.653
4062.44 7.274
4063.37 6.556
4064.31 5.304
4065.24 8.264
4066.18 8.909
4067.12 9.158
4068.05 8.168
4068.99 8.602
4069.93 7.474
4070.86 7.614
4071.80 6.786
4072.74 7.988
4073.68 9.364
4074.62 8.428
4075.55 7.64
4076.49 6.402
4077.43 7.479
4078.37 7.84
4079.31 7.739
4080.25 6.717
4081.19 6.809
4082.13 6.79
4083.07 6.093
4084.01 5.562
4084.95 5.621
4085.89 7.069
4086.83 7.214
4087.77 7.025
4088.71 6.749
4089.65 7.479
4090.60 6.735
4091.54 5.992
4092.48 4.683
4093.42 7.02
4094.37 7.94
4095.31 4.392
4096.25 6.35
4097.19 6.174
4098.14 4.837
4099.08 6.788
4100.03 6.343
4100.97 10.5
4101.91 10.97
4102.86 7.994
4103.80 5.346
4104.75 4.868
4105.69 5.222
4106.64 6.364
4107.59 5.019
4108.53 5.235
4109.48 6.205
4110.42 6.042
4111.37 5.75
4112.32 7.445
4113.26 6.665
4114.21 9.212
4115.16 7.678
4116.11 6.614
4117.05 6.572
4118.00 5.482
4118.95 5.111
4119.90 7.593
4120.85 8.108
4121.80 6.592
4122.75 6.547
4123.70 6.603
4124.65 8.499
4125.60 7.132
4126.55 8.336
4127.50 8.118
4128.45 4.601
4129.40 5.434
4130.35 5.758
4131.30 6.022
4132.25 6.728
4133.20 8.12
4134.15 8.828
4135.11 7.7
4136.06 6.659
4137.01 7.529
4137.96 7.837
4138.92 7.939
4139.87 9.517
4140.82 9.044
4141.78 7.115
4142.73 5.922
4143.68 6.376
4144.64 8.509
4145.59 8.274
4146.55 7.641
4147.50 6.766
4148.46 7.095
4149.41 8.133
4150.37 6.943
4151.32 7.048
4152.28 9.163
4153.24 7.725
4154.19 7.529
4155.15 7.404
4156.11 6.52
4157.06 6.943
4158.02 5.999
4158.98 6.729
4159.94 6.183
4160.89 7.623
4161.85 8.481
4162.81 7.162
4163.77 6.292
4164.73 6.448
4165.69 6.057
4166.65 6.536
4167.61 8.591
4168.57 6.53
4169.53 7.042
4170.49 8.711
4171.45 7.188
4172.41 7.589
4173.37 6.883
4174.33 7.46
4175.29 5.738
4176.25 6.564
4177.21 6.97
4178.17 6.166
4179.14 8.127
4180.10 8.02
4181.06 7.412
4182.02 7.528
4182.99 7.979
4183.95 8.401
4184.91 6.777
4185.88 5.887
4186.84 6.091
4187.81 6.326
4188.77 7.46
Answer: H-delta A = 4.7 AA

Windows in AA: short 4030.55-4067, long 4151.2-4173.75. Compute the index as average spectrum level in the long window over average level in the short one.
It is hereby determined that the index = 0.92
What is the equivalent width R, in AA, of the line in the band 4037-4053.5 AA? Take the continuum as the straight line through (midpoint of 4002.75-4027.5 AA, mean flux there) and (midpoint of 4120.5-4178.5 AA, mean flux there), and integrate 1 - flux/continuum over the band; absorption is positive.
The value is -1.3 AA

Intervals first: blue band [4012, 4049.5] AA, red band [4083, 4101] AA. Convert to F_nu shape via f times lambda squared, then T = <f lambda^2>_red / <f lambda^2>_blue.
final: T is 0.84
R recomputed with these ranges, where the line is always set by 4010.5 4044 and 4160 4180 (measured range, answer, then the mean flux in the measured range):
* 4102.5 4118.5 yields 2.3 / 6.32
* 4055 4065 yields 0.8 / 7.01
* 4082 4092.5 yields 1.4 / 6.48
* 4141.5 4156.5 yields -0.4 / 7.39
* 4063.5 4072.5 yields -0.2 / 7.76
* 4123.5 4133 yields 0.7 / 6.77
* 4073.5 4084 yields 0.4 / 7.26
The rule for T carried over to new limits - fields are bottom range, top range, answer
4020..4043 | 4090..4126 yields 0.90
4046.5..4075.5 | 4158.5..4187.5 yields 0.97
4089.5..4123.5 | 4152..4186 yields 1.12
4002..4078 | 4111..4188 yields 0.97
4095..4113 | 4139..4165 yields 1.17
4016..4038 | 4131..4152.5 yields 1.06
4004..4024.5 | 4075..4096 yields 0.88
